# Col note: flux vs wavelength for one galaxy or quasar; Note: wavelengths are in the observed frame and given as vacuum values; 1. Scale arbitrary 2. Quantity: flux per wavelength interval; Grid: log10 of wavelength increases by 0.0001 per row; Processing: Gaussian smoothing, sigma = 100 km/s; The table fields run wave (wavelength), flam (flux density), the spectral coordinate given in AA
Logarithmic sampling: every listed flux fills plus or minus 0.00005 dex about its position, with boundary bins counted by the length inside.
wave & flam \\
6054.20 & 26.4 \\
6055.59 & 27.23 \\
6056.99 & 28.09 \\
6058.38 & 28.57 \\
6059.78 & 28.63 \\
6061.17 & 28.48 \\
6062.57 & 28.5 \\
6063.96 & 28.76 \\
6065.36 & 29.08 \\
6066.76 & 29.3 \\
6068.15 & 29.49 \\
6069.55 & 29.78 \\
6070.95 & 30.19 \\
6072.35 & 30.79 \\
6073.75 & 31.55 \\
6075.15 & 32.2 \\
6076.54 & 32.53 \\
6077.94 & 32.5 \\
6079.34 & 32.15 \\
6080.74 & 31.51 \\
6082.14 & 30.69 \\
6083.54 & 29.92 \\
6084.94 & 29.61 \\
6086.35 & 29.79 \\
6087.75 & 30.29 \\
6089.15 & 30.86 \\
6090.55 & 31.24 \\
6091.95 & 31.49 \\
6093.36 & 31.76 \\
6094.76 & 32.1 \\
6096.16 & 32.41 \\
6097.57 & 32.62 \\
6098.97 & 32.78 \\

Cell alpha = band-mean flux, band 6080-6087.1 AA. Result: 30.3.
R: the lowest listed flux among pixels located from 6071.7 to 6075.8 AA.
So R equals 30.79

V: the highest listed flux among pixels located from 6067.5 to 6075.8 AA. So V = 32.2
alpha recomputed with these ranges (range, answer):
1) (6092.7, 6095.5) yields 32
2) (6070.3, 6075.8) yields 31.2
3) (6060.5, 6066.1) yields 28.7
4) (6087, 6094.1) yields 31.1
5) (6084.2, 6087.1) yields 29.7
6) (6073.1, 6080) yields 32.2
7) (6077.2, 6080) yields 32.3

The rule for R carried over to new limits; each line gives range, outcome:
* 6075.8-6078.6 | 32.5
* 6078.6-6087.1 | 29.61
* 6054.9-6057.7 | 27.23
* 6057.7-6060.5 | 28.57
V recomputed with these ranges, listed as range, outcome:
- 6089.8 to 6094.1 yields 31.76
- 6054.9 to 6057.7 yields 28.09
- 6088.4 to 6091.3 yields 31.24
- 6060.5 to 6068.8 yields 29.49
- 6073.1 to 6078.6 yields 32.53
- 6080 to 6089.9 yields 31.51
